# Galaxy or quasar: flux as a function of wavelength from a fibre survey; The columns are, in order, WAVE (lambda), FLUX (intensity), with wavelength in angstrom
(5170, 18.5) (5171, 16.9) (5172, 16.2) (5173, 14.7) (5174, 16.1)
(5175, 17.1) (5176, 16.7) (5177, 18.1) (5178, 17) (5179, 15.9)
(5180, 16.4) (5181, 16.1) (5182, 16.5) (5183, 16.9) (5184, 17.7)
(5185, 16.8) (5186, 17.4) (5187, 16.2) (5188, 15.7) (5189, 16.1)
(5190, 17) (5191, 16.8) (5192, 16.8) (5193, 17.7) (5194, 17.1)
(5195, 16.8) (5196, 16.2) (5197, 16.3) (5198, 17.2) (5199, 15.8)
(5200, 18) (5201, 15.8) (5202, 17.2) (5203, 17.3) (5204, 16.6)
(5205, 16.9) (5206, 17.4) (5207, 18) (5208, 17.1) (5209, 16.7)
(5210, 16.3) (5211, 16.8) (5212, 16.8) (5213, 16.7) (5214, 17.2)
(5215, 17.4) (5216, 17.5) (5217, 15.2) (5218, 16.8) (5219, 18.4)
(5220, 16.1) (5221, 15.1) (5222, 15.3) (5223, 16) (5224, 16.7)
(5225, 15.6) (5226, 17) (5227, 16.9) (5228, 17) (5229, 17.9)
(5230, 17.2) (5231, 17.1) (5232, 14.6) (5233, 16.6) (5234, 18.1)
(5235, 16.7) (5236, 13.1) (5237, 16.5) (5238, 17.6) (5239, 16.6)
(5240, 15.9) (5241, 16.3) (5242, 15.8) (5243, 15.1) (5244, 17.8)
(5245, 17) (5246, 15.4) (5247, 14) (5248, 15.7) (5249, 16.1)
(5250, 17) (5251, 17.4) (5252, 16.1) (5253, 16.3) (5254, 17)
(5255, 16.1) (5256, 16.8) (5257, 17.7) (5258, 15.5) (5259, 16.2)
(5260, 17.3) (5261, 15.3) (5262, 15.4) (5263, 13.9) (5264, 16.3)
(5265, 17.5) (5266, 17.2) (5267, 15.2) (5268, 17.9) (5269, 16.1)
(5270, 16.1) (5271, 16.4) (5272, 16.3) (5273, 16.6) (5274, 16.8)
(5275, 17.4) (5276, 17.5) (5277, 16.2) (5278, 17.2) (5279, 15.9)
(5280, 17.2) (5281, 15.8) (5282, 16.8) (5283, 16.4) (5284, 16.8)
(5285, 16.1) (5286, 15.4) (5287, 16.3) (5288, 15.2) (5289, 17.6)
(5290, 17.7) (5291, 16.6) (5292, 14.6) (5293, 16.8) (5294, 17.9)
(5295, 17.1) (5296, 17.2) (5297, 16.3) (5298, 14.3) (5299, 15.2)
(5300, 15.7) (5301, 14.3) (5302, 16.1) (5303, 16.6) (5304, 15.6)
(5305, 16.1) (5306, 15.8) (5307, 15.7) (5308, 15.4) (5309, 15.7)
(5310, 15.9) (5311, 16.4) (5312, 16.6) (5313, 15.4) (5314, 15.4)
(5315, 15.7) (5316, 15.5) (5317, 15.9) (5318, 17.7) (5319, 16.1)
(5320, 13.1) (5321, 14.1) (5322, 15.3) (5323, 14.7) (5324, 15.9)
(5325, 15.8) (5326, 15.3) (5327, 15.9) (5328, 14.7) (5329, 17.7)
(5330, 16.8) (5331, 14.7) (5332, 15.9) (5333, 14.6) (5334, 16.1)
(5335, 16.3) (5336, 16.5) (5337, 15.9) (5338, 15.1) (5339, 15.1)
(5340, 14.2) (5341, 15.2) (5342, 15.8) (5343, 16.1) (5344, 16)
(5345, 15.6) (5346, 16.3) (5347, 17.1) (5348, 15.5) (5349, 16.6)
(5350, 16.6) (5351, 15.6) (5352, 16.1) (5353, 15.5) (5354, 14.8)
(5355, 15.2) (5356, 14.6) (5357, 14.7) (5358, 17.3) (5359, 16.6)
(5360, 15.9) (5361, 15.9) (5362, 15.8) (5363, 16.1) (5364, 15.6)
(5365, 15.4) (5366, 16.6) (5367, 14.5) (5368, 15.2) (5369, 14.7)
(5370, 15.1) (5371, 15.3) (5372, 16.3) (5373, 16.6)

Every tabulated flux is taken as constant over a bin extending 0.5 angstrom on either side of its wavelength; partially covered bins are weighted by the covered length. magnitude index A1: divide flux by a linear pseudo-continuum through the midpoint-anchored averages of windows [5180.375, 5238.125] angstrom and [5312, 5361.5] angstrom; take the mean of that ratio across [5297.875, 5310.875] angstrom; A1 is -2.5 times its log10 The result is 0.02 mag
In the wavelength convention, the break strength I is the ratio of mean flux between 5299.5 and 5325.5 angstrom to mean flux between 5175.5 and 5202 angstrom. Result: 0.9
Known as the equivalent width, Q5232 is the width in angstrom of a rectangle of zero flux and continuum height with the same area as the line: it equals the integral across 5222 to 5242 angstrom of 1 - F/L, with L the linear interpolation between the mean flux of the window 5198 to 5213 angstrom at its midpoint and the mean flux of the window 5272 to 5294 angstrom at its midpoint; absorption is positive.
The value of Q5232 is 0.4 angstrom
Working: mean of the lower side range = 16.9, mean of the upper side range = 16.5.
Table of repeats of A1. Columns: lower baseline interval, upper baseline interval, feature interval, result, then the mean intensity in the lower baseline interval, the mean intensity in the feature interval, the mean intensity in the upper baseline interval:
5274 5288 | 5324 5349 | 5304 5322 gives 0.03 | 16.5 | 15.7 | 15.8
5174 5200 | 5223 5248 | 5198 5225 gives -0.01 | 16.7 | 16.7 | 16.3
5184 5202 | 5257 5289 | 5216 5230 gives 0.00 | 16.7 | 16.5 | 16.4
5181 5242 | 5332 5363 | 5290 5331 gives 0.01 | 16.7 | 15.8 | 15.8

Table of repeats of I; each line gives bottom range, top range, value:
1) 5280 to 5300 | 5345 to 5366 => 0.97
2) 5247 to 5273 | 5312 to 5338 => 0.96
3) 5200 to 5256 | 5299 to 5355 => 0.95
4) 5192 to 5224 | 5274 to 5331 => 0.96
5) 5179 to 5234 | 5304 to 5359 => 0.94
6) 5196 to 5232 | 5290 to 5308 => 0.96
